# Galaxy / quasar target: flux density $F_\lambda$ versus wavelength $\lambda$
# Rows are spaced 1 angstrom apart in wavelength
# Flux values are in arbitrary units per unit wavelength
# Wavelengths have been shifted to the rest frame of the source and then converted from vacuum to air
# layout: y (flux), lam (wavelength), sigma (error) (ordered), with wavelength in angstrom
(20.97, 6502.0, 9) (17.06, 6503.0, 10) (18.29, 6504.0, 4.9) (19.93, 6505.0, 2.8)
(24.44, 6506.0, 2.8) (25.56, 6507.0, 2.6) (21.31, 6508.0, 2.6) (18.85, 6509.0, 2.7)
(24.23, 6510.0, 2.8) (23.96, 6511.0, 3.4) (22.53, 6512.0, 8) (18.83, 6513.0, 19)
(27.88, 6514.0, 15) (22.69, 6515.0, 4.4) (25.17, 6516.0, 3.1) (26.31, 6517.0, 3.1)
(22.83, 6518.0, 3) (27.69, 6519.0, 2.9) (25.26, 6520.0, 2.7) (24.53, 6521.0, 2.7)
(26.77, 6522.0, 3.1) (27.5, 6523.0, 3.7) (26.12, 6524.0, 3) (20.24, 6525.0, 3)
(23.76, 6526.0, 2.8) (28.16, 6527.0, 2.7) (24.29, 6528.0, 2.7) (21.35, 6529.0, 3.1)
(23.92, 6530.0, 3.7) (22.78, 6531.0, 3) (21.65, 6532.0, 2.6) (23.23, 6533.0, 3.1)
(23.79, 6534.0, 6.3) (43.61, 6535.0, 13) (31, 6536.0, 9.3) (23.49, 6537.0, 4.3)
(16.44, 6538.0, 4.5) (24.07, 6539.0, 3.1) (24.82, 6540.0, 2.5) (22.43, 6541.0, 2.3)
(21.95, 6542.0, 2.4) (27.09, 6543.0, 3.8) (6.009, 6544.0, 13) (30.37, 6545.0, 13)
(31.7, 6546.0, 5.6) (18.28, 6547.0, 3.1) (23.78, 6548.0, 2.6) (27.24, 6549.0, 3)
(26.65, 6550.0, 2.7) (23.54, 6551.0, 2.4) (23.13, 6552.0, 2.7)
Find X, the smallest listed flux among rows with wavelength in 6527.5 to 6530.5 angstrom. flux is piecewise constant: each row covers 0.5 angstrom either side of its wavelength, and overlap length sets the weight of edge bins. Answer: 21.35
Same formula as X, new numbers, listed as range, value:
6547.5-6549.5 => 23.78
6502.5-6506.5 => 17.06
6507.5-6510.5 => 18.85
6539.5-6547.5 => 6.009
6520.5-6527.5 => 20.24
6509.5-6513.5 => 18.83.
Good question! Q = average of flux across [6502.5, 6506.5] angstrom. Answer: 19.9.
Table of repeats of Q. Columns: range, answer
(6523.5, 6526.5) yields 23.4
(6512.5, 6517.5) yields 24.2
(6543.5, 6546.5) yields 22.7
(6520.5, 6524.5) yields 26.2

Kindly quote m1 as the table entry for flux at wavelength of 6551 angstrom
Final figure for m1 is 23.54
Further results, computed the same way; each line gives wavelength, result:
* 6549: 27.24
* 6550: 26.65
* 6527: 28.16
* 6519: 27.69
